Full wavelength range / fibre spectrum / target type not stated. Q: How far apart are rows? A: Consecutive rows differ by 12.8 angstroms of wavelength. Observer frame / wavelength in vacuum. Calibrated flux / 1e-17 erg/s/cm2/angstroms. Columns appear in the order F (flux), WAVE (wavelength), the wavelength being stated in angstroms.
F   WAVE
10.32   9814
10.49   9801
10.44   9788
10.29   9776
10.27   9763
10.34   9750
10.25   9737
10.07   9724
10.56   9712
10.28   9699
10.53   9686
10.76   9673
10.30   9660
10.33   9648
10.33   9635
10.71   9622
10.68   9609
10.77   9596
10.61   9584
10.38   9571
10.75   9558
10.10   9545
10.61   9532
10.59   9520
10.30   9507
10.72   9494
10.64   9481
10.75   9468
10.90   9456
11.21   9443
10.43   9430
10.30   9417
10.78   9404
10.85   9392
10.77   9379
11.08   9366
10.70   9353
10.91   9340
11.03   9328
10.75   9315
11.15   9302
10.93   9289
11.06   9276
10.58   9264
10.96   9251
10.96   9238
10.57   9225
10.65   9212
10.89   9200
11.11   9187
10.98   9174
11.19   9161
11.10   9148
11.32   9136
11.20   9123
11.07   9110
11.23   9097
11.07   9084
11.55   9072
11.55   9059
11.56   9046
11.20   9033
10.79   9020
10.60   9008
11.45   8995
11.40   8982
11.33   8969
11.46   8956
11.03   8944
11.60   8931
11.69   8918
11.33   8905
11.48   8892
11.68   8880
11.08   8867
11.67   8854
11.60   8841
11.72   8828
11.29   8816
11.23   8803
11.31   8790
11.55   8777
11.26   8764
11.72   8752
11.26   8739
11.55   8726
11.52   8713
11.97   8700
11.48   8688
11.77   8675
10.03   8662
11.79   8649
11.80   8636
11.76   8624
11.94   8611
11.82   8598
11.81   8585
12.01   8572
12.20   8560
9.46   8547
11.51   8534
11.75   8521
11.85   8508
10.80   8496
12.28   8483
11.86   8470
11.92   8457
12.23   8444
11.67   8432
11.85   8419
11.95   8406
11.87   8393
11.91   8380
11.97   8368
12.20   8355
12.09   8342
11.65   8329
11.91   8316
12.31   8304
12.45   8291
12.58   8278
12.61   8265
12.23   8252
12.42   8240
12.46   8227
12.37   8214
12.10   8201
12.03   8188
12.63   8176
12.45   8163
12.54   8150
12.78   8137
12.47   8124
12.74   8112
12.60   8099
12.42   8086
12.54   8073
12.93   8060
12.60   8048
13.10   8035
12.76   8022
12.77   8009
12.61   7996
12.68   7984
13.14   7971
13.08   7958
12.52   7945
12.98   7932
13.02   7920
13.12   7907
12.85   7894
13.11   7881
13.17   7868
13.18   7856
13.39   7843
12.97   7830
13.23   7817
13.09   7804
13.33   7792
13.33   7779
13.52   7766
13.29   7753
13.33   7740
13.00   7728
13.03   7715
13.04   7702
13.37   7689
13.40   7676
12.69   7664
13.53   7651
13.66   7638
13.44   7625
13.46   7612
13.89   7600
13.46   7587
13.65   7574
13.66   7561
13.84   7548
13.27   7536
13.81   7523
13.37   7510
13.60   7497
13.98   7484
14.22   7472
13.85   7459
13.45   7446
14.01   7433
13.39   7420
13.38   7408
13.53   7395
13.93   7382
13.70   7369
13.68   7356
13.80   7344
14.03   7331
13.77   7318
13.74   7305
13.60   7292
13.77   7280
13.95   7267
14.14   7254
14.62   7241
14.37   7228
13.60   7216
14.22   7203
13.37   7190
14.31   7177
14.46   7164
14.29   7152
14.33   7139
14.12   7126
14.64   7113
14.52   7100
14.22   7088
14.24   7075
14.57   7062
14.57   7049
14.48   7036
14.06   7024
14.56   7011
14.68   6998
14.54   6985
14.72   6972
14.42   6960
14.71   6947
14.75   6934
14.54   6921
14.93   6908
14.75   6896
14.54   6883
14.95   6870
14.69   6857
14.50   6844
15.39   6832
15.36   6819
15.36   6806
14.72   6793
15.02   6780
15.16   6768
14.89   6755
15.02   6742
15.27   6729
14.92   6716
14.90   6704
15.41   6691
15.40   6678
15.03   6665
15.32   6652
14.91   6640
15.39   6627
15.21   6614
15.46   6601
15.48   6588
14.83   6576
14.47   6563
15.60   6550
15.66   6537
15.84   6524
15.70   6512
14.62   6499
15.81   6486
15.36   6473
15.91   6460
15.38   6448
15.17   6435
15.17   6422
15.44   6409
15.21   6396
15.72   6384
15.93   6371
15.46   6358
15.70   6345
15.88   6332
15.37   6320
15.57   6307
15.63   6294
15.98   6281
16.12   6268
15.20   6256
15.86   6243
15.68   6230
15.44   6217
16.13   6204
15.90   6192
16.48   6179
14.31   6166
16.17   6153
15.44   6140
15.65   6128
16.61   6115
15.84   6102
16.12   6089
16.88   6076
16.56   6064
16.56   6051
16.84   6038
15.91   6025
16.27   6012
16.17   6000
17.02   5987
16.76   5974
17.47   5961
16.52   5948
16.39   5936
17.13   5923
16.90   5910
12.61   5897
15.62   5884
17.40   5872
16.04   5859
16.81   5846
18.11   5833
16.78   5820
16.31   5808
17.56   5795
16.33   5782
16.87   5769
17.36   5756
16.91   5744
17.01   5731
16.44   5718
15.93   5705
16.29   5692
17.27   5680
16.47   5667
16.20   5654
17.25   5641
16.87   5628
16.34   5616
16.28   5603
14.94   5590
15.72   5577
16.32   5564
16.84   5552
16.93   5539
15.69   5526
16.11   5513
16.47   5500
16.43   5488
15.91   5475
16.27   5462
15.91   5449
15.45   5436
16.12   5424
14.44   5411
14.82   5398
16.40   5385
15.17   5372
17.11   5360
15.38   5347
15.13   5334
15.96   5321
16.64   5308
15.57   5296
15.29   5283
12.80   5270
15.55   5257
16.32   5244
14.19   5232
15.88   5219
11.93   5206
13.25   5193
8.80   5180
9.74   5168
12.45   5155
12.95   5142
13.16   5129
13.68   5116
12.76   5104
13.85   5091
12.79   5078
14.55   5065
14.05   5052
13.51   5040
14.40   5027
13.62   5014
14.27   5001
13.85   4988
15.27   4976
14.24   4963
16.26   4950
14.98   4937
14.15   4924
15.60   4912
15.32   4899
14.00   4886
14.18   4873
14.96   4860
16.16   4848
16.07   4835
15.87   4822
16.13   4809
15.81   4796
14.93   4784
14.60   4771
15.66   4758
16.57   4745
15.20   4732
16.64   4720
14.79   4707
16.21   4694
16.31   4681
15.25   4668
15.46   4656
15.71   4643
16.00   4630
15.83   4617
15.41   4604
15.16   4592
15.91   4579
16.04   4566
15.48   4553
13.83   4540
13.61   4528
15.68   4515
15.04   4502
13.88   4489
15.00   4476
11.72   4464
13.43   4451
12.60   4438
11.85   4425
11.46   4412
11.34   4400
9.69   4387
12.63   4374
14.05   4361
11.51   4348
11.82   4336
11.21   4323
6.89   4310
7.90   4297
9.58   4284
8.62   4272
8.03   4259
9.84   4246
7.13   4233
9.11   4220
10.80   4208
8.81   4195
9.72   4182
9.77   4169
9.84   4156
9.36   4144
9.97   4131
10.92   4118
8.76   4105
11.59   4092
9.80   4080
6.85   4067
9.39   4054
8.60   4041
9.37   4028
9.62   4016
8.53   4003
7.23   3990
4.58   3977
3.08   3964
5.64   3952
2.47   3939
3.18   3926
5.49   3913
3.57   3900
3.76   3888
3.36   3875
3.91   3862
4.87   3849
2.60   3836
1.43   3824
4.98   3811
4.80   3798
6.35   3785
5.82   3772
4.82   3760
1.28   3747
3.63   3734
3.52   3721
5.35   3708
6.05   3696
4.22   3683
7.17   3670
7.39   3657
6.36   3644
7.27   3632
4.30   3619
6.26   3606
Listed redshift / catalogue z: 0.000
